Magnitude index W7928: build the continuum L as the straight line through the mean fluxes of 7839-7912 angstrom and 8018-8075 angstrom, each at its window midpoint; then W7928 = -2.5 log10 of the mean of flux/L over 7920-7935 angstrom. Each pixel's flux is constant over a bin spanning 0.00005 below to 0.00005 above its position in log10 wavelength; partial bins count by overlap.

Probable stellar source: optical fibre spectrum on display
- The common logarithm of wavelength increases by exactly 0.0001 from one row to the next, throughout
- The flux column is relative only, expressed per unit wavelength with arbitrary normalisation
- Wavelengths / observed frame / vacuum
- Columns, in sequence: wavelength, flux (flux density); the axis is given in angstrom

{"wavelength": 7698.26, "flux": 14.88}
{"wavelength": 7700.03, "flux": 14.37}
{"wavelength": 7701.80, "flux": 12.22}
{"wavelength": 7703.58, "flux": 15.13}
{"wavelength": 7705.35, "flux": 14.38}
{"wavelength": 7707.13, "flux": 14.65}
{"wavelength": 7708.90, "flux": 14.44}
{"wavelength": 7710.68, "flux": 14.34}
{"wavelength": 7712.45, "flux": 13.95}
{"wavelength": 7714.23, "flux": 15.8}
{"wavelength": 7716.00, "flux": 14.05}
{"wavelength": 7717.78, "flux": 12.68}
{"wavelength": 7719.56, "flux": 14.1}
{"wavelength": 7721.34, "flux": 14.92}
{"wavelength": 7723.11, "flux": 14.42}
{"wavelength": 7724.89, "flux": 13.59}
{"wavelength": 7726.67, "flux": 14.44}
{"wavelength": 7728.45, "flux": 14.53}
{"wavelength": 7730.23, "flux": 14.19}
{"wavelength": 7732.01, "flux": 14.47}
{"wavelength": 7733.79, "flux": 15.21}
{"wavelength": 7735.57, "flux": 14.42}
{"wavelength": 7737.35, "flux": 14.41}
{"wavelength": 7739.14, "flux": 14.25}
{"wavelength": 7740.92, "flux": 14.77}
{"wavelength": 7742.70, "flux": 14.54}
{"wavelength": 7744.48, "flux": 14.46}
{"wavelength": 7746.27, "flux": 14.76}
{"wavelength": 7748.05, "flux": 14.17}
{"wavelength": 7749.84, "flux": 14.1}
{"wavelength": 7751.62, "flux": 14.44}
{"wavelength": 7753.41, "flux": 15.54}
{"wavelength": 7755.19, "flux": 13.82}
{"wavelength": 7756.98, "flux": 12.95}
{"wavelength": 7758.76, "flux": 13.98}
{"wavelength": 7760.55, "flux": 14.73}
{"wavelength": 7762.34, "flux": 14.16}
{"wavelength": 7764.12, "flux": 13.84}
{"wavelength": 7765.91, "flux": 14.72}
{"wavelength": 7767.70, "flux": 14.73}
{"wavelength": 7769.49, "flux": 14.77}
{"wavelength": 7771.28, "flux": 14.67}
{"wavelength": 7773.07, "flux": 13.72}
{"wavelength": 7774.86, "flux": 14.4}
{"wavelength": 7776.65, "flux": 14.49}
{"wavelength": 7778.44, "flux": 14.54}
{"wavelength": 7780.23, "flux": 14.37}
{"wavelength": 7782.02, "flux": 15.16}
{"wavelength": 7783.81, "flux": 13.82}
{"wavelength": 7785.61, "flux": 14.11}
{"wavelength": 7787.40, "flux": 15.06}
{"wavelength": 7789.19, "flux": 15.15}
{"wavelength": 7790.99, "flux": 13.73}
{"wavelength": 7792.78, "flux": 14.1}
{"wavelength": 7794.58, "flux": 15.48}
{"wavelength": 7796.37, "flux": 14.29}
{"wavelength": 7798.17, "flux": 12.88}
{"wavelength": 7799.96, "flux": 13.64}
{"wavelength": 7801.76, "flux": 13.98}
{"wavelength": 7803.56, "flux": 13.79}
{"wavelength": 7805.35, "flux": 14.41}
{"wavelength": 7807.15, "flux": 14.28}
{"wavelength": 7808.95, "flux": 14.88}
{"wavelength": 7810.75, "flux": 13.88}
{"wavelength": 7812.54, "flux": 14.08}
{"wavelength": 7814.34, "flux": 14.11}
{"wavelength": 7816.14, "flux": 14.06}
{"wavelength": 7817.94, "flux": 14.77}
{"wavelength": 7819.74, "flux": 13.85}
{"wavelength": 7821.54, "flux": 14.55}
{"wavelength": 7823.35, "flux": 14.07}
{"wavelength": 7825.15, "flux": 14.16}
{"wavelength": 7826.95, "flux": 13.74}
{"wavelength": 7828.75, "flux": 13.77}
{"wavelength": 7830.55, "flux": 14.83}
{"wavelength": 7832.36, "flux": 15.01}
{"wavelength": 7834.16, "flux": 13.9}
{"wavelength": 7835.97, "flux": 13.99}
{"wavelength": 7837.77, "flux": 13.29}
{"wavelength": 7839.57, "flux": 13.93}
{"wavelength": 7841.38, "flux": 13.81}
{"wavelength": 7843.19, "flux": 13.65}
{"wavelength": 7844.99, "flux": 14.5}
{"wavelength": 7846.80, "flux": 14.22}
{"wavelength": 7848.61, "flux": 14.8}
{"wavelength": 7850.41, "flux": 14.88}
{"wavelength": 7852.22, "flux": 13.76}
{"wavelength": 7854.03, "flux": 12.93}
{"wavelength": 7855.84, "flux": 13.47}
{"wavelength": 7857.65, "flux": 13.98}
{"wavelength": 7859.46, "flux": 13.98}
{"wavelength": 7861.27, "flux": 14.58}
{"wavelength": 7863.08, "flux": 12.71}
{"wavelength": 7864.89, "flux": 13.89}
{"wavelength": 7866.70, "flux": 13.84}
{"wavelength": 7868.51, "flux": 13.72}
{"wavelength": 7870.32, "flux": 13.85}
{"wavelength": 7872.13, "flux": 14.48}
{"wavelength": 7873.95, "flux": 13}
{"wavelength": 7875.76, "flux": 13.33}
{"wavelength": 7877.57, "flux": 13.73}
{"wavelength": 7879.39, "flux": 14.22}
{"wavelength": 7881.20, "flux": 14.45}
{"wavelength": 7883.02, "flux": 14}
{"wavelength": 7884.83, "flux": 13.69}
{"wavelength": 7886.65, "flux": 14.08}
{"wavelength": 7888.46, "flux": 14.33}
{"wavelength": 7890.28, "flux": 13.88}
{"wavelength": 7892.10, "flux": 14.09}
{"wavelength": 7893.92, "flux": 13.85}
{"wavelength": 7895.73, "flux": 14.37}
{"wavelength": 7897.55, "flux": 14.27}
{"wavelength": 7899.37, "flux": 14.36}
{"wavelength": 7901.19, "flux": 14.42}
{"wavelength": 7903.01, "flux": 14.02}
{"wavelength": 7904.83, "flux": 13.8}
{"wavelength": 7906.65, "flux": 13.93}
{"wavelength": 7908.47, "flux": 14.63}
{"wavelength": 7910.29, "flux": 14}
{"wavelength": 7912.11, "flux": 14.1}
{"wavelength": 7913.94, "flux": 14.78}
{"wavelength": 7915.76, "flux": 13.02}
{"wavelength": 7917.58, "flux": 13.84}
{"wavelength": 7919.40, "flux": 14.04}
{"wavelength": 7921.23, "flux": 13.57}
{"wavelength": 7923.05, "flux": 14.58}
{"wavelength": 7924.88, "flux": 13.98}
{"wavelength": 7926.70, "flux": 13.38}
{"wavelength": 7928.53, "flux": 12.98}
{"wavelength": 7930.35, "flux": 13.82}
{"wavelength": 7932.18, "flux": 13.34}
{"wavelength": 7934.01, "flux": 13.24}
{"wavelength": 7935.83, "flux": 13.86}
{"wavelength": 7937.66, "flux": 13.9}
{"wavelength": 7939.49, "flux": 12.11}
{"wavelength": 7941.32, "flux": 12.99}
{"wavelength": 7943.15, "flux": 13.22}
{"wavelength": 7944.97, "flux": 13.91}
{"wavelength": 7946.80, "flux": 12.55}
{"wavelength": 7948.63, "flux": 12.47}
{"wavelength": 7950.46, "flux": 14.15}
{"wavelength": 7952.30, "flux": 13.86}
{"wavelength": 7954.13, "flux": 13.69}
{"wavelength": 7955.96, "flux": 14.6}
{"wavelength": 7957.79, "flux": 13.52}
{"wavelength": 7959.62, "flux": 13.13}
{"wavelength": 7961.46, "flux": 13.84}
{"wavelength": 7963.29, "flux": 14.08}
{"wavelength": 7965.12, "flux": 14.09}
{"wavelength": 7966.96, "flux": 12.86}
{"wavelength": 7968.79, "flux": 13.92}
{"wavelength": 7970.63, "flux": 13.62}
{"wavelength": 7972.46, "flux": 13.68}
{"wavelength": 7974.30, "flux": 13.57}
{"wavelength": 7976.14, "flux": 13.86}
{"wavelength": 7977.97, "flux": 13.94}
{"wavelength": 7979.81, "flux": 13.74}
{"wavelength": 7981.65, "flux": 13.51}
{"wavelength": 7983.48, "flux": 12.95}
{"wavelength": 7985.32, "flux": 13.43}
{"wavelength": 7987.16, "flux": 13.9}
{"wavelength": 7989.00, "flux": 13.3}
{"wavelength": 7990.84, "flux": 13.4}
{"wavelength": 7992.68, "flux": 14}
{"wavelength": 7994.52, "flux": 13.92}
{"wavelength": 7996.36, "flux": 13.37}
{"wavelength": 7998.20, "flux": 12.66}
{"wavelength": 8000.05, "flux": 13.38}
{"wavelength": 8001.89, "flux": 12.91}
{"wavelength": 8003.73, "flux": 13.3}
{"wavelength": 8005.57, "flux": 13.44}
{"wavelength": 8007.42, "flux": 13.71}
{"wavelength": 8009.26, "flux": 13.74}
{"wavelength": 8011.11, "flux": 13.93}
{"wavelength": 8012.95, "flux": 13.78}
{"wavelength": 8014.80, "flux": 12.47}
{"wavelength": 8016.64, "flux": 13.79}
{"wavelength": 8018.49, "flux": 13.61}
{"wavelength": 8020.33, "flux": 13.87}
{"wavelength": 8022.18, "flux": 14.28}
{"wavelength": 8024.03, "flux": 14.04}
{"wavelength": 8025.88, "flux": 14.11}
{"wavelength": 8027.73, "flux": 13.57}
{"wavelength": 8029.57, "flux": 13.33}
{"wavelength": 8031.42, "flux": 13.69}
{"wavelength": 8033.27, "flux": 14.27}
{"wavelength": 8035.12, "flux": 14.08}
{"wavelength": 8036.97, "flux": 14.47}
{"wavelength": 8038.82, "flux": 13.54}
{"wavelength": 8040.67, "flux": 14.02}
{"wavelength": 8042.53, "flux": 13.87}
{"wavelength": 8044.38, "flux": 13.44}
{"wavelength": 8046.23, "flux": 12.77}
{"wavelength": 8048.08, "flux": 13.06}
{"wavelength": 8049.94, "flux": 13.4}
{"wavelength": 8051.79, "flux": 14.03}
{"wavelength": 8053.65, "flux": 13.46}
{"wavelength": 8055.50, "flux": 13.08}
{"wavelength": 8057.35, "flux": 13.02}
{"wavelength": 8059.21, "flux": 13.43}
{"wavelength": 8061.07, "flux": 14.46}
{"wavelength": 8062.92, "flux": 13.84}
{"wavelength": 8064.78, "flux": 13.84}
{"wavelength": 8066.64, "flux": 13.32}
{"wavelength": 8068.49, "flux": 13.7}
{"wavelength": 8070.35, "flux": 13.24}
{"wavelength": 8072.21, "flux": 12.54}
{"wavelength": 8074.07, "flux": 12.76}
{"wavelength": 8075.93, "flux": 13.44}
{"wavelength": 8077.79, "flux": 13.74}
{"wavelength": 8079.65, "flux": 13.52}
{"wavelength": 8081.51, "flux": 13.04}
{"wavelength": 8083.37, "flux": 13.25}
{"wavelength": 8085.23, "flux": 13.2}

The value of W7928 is 0.02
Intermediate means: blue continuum 14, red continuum 13.6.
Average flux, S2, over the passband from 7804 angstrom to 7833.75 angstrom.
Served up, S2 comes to 14.3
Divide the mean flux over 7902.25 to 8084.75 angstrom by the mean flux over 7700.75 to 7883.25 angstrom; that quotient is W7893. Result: 1.0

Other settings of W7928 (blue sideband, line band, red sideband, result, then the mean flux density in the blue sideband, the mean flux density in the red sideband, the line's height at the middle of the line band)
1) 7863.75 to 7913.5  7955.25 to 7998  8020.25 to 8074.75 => 0.012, 14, 13.6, 13.8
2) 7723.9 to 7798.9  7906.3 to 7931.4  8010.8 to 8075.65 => 0.004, 14.4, 13.6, 13.9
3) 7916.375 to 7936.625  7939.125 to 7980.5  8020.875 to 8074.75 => 0.009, 13.7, 13.6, 13.7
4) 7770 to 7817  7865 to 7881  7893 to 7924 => 0.026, 14.3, 14.1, 14.1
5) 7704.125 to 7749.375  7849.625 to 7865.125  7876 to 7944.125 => 0.018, 14.4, 13.9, 14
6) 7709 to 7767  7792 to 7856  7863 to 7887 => -0.008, 14.3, 13.8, 14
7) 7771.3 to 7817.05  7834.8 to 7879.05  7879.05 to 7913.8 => 0.026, 14.3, 14.1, 14.2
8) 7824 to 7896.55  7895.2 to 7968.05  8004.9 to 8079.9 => 0.008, 14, 13.6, 13.8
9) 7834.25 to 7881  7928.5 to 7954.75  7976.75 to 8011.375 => 0.024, 13.9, 13.5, 13.6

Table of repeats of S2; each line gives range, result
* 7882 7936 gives 13.9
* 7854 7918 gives 13.9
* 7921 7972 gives 13.5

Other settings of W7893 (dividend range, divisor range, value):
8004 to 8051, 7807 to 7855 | 0.97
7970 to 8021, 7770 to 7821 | 0.95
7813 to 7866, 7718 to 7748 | 0.97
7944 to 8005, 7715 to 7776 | 0.95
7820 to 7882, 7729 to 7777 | 0.97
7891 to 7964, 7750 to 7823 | 0.96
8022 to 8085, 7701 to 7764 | 0.95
